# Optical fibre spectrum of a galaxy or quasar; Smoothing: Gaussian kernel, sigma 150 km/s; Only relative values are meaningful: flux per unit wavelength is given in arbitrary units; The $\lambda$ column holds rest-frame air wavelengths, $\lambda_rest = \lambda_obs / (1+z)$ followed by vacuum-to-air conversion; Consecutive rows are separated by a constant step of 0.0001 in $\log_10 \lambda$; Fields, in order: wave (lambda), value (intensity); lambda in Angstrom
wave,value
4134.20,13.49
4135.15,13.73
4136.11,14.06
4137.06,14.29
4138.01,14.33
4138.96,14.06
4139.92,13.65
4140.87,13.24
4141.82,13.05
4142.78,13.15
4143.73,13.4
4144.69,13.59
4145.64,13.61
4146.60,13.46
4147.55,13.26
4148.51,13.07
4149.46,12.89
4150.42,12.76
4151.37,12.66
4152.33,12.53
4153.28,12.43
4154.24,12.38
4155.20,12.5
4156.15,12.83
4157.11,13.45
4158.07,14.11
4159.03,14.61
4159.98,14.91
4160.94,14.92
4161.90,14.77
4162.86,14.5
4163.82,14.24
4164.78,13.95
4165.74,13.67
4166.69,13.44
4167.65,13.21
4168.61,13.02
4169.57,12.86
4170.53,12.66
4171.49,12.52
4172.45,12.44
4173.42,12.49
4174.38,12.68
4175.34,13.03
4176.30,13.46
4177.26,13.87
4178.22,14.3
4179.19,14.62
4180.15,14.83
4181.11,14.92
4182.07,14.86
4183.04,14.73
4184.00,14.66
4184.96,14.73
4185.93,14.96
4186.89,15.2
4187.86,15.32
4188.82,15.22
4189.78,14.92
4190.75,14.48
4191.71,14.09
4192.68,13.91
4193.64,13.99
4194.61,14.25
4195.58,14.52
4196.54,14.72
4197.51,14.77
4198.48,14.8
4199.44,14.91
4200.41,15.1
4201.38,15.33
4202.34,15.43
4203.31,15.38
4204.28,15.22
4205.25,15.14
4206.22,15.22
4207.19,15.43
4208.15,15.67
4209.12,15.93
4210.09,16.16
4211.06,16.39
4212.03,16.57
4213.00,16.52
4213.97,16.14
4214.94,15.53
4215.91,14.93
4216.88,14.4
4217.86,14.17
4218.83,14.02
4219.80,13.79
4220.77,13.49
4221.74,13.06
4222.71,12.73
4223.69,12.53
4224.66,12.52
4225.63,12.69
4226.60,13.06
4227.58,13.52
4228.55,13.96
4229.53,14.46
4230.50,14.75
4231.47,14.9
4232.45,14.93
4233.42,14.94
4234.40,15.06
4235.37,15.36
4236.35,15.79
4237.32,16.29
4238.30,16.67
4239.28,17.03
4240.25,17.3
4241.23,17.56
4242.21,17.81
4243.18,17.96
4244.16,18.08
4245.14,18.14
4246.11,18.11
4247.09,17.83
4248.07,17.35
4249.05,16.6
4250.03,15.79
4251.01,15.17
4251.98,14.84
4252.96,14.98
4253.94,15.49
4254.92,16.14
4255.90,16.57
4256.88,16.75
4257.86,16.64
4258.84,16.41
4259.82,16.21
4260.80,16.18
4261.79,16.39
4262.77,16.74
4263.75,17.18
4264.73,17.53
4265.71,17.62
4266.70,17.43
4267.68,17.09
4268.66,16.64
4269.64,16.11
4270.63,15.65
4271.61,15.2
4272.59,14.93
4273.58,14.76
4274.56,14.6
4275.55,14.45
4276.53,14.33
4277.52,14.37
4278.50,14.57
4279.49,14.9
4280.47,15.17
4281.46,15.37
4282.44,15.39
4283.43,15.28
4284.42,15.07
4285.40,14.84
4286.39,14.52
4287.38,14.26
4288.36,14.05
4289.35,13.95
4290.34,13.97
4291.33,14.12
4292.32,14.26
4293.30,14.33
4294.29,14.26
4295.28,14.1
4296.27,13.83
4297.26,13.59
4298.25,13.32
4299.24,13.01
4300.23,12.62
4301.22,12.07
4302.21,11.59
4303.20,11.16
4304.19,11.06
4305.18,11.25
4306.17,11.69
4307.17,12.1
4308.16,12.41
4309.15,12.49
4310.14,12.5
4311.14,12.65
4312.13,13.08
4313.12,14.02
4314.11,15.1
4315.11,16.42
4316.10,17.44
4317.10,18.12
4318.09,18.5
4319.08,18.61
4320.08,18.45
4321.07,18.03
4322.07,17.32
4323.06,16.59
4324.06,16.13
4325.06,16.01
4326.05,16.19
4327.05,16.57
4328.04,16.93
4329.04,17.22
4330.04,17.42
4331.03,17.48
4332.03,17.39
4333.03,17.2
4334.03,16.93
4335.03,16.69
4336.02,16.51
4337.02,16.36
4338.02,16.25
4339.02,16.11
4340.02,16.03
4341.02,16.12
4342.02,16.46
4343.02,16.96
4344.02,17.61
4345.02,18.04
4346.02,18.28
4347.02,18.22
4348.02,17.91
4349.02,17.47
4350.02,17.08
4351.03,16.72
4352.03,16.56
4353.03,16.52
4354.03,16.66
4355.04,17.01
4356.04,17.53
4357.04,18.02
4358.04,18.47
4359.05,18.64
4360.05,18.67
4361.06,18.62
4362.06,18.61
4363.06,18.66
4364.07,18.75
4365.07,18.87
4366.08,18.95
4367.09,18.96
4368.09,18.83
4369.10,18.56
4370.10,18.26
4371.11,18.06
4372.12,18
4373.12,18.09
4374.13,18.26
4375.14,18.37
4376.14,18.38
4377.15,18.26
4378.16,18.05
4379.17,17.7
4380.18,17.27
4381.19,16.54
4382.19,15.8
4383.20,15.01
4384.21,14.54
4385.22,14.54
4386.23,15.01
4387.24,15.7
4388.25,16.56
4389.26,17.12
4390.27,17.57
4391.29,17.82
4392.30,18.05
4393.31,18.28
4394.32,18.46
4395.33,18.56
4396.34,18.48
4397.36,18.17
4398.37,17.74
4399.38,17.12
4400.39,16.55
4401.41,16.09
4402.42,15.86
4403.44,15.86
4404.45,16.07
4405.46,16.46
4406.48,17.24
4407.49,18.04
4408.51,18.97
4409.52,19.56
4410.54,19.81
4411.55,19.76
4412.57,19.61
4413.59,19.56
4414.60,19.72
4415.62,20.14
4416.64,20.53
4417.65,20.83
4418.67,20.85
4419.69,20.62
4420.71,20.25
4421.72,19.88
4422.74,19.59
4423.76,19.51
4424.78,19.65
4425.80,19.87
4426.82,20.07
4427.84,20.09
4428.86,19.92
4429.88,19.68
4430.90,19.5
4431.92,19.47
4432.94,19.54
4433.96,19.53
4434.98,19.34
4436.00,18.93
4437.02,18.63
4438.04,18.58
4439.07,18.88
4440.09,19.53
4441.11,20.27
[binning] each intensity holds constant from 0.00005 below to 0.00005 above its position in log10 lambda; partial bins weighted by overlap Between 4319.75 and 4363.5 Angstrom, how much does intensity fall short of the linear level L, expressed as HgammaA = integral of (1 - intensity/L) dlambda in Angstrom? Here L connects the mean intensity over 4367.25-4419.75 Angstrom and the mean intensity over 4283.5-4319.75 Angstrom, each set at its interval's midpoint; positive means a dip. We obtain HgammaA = -4.5 Angstrom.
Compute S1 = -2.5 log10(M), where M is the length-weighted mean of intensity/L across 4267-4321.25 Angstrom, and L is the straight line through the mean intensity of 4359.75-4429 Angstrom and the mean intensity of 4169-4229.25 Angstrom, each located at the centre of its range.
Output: 0.13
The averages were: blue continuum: 14.4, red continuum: 18.2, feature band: 14.5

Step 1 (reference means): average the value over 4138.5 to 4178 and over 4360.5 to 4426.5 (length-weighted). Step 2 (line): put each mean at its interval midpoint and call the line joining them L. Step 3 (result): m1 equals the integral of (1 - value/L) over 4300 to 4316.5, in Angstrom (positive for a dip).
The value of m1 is 3.5 Angstrom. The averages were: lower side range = 13.4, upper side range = 18.2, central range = 12.9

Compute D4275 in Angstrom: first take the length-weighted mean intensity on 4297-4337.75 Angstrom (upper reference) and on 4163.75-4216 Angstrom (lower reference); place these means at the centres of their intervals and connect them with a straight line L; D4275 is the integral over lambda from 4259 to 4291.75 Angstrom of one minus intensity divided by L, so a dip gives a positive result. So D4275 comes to -1.04 Angstrom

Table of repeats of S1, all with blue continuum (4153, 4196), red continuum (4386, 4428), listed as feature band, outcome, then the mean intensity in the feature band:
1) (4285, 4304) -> 0.20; 13.5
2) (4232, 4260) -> -0.08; 16.5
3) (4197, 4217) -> -0.07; 15.5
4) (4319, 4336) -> -0.01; 17.1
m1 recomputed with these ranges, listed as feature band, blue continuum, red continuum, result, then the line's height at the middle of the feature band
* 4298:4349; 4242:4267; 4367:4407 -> 4.2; 17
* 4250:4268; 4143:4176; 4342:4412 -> -1.3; 15.3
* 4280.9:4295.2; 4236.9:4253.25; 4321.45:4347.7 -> 2.0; 16.9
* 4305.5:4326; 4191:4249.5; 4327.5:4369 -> 1.9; 16.9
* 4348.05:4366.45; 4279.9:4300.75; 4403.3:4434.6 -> -1.0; 16.9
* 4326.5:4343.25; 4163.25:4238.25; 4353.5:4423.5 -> 0.3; 17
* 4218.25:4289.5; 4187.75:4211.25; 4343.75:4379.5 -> 2.4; 16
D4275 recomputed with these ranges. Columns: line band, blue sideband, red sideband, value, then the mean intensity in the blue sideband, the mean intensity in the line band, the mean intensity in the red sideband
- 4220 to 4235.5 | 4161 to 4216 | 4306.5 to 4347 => 1.26 Angstrom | 14.6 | 13.8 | 16.3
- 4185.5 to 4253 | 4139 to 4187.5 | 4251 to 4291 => -2.89 Angstrom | 13.6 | 15.3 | 15.6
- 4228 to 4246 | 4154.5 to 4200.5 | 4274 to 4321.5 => -2.56 Angstrom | 14.1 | 16.2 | 14.3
